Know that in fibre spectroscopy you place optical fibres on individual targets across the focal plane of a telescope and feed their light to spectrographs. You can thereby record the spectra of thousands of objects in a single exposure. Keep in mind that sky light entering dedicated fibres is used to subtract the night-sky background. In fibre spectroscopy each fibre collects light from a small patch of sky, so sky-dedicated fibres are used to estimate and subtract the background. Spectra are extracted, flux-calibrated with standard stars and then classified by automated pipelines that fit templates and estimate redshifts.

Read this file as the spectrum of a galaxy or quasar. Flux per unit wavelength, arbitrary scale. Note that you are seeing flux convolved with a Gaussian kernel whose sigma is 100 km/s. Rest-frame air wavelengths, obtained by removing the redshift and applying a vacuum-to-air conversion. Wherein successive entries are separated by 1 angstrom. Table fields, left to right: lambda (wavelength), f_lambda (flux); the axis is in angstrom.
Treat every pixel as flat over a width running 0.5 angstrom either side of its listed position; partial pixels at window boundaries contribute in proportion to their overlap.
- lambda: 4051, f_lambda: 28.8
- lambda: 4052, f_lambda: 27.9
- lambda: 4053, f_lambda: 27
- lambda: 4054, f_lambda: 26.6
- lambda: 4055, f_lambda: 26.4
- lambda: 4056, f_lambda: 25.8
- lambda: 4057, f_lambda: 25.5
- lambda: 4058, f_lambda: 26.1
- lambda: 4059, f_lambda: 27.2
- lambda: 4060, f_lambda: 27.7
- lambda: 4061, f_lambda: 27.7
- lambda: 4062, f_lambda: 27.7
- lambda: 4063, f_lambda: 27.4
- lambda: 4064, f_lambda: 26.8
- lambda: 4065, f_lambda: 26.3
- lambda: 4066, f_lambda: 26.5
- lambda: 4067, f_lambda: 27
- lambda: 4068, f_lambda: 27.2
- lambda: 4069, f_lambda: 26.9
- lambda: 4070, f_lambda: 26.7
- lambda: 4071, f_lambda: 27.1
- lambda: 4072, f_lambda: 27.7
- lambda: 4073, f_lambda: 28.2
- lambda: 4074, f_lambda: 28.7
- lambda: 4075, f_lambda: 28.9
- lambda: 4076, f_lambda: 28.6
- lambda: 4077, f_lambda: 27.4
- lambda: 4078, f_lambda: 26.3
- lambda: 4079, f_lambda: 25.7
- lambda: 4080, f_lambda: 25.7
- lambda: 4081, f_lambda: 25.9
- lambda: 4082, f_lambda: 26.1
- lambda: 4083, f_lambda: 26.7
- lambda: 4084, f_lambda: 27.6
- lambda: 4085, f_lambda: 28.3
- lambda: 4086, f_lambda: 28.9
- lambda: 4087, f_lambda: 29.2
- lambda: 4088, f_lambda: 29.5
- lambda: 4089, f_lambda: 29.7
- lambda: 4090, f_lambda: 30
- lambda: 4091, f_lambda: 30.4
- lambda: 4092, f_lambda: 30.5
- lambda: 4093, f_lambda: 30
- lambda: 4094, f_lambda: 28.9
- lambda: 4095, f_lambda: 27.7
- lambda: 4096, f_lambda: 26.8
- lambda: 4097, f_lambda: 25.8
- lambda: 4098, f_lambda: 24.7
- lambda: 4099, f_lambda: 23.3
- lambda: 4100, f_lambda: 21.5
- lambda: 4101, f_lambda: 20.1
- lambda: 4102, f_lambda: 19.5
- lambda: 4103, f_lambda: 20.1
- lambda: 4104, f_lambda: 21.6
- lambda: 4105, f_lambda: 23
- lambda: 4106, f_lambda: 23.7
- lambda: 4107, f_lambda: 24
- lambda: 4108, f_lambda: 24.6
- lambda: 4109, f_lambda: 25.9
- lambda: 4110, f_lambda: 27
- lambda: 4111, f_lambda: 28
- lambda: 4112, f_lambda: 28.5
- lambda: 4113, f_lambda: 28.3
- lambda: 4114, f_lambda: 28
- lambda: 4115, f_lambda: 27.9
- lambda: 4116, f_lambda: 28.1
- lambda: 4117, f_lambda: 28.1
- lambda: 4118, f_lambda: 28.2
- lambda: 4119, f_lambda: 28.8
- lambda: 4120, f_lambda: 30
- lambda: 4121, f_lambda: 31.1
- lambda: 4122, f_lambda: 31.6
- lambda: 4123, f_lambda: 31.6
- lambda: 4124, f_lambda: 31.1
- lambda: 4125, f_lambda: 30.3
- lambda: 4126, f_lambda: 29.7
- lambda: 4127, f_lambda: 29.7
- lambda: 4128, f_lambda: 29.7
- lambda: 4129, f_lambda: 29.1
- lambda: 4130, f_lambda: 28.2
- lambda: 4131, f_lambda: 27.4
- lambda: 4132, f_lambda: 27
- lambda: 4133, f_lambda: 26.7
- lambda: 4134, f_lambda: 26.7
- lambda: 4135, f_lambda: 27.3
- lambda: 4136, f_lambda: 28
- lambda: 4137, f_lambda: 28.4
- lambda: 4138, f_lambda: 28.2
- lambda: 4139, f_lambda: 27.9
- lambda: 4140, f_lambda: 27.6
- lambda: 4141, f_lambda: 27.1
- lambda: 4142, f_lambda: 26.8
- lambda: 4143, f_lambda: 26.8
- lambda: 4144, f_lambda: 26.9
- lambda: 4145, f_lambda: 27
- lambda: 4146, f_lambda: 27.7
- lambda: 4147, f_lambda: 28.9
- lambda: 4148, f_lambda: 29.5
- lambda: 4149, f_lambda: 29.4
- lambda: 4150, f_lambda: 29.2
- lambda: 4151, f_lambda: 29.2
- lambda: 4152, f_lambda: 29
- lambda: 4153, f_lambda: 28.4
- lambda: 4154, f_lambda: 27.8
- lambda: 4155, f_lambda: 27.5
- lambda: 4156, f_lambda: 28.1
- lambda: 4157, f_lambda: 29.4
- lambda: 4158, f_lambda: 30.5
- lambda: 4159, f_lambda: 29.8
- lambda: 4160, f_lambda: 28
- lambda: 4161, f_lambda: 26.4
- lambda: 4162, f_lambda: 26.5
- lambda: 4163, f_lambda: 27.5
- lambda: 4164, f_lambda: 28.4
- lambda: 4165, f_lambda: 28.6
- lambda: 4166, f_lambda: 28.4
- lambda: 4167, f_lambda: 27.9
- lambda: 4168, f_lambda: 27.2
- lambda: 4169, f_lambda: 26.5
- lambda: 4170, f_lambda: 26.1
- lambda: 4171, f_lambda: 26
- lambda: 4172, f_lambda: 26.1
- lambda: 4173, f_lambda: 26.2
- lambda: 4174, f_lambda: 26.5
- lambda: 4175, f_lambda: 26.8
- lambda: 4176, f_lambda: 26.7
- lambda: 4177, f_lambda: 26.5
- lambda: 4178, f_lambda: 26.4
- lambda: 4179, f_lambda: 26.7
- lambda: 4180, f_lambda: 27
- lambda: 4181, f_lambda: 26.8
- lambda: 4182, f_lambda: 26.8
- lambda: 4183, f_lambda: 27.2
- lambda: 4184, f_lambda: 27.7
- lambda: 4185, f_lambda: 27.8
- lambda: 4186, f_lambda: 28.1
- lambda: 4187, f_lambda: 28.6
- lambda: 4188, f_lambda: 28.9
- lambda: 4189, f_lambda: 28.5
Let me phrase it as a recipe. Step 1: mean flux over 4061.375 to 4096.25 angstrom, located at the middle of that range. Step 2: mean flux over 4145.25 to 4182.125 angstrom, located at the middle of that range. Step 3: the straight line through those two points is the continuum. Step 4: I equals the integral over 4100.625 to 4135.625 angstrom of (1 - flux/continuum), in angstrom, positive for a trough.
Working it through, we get 0.7 angstrom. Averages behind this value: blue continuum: 27.8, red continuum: 27.7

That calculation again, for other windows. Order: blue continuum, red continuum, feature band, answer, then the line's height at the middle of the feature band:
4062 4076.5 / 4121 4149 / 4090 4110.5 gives 2.1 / 27.9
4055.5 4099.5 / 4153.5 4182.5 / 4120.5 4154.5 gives -1.5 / 27.4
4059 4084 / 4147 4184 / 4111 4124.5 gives -0.9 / 27.4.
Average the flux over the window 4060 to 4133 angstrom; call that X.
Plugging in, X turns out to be 27.3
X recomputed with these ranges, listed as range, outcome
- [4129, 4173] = 27.8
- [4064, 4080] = 27.2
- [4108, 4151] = 28.4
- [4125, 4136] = 28.2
